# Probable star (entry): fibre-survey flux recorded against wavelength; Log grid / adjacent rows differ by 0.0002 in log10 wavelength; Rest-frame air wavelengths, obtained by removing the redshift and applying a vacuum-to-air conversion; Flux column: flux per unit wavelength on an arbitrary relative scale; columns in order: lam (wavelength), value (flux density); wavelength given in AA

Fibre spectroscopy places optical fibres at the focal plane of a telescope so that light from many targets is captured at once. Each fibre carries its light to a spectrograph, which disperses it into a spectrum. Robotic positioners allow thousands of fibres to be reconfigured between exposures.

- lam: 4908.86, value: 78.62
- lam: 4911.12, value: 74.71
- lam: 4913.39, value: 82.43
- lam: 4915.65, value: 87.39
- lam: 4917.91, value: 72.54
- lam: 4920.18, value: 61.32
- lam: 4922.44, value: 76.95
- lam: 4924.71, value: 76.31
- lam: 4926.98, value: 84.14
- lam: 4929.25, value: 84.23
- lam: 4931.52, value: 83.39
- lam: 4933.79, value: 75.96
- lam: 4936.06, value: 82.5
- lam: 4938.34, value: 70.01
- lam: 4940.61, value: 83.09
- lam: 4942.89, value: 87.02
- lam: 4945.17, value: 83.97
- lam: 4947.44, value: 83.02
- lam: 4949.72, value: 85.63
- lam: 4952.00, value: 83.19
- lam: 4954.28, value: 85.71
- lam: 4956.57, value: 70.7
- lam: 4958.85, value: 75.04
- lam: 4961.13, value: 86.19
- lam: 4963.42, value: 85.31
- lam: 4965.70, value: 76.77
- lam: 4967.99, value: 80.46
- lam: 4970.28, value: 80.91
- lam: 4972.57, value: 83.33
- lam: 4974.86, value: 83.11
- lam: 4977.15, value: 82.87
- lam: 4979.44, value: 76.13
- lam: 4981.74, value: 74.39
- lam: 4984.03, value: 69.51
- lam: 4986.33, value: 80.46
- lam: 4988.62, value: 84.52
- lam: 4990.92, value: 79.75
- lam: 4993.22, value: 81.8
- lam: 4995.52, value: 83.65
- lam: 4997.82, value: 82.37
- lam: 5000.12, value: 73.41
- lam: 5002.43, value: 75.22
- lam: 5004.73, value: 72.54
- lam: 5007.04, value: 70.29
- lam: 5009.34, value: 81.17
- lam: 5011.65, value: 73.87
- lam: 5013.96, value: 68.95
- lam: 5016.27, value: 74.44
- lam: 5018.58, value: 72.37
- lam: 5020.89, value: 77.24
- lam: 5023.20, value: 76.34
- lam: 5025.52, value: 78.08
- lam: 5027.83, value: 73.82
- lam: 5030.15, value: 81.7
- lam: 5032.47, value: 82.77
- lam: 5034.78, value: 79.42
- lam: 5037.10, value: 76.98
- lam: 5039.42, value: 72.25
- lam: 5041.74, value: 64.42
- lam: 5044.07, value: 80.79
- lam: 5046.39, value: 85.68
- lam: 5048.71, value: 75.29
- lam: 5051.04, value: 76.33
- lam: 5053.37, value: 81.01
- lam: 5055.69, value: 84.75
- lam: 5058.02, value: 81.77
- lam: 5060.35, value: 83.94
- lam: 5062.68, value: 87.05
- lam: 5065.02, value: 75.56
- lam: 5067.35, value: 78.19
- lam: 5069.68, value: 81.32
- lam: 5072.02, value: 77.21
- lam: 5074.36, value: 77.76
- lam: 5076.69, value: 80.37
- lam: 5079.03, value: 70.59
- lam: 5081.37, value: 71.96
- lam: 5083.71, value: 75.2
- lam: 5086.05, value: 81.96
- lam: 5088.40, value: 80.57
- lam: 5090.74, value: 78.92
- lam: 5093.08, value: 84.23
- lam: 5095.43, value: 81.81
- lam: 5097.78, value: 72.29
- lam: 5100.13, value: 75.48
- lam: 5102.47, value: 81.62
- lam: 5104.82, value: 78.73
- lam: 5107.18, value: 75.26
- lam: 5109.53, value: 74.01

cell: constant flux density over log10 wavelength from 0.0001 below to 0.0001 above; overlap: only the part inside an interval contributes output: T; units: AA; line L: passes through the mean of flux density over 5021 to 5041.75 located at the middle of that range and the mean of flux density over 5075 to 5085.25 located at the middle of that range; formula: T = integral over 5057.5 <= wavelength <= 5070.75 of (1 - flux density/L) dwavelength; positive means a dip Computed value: -1.0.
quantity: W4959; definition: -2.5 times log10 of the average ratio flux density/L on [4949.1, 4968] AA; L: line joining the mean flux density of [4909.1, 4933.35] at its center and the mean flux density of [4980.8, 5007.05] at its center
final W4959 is -0.04 mag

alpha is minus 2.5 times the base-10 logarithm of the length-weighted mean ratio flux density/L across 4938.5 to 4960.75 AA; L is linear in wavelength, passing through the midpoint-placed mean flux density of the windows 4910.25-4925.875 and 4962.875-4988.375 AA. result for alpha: -0.05 mag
